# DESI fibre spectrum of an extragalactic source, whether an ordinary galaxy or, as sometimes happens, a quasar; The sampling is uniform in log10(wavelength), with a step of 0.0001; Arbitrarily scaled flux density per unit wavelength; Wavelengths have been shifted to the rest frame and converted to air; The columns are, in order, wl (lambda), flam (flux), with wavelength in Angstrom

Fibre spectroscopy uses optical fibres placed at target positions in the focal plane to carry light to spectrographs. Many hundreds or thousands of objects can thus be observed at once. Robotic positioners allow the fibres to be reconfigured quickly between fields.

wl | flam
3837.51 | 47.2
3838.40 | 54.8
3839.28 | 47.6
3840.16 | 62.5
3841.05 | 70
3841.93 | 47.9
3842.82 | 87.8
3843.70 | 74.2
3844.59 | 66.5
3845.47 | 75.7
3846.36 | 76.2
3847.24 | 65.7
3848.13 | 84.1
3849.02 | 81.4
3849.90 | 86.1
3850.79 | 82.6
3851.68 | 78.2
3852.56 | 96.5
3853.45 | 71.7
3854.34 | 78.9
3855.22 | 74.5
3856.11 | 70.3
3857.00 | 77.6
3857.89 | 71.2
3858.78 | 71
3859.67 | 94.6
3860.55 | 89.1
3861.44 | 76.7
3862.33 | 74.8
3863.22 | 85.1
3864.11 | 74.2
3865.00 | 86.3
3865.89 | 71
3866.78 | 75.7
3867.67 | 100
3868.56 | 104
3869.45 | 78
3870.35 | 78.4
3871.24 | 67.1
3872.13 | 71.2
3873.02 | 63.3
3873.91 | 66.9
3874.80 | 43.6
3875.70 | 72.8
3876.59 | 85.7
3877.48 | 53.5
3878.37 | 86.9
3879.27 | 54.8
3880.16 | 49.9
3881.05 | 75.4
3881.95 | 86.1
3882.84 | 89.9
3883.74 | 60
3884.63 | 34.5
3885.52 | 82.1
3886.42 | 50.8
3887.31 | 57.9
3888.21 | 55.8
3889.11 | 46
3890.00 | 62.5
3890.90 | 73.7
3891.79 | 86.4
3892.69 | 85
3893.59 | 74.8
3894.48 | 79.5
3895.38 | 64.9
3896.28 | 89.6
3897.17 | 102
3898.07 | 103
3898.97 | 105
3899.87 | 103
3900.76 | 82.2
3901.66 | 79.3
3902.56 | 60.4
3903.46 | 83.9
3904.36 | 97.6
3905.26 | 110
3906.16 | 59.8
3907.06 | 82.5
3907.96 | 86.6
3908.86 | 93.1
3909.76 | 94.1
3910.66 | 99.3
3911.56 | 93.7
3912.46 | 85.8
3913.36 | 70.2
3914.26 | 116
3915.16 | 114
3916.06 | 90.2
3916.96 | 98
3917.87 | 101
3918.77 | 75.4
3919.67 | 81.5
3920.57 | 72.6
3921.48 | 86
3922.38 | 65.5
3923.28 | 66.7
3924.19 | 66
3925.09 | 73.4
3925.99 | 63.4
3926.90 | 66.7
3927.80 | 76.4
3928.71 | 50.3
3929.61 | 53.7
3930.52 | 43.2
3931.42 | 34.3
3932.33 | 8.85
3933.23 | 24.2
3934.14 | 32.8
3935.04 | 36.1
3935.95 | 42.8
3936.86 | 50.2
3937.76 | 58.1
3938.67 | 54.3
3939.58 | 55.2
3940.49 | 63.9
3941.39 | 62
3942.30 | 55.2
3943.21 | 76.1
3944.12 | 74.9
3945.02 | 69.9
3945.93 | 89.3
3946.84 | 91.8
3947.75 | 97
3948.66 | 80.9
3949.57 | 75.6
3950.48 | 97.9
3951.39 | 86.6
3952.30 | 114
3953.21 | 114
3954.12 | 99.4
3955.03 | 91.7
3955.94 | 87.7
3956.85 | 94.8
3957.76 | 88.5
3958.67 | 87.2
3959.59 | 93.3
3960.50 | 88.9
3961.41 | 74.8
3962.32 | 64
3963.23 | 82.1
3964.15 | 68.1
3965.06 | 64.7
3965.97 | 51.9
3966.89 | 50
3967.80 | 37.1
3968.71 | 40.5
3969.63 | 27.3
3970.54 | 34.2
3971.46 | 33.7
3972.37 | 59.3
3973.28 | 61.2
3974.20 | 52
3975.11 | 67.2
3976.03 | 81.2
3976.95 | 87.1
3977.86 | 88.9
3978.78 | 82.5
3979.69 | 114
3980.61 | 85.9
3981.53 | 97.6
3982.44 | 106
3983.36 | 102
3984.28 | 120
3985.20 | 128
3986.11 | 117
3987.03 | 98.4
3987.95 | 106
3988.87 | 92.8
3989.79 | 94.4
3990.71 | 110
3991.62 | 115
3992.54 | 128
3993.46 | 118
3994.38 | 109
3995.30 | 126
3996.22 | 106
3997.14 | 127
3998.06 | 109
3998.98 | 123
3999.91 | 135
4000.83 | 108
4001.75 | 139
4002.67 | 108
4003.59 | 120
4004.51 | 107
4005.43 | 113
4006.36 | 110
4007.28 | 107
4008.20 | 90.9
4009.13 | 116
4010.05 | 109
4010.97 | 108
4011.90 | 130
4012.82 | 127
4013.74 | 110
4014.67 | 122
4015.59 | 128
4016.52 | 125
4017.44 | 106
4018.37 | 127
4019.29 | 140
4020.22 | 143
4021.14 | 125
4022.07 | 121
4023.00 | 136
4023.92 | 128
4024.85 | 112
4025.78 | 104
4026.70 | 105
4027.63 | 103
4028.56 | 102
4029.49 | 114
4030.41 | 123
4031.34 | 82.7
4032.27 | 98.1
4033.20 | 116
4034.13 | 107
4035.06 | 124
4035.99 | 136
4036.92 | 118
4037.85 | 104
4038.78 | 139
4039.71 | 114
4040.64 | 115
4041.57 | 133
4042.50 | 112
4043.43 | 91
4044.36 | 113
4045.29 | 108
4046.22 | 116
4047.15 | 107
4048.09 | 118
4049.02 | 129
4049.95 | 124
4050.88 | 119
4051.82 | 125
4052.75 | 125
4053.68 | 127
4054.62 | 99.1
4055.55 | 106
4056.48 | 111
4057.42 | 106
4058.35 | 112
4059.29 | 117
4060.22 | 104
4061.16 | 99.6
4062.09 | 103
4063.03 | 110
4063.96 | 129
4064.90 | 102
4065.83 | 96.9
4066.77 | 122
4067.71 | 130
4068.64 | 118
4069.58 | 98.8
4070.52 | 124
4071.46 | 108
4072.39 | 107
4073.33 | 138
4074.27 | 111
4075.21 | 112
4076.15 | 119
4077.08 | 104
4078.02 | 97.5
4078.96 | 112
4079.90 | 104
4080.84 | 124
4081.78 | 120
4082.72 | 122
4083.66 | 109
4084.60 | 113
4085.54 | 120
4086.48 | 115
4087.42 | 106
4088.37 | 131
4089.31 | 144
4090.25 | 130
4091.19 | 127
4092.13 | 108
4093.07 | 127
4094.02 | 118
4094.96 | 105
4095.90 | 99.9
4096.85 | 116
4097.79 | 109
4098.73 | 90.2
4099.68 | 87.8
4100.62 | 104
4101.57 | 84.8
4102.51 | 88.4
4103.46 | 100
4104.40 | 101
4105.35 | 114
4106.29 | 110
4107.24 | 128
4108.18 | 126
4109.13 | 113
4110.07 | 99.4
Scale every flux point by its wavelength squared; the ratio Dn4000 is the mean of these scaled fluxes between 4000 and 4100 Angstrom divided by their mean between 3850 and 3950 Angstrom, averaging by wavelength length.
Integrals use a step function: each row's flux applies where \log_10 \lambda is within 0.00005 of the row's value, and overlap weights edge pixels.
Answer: 1.7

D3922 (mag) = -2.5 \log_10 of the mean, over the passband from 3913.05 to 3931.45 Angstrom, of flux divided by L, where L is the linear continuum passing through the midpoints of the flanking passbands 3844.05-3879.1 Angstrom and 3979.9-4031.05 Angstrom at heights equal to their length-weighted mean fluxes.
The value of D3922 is 0.22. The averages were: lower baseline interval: 76.9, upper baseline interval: 115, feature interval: 75.4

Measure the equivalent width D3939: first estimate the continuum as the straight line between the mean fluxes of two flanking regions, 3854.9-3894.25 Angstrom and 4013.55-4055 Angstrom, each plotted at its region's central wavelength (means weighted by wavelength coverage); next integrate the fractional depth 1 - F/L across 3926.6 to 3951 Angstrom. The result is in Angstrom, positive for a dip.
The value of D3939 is 8.3 Angstrom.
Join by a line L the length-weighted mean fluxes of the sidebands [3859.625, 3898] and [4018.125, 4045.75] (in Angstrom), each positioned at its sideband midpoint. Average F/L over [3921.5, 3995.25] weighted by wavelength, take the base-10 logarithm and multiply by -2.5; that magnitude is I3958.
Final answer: 0.26 mag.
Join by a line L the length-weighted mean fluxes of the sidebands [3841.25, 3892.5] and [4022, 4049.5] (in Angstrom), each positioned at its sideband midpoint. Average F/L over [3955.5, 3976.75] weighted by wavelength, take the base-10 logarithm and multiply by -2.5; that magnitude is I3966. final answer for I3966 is 0.436 mag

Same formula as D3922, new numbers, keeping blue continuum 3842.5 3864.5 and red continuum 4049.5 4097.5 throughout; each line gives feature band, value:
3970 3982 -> 0.34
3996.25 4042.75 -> -0.11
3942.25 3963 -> 0.09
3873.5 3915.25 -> 0.10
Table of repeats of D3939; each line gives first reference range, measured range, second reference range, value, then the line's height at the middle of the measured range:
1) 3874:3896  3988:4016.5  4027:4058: -3.6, 102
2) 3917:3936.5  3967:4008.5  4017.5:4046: -1.1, 92.2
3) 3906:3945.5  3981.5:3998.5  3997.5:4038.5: -1.6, 102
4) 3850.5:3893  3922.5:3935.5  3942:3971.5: 4.3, 75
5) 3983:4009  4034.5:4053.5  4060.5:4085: -0.9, 113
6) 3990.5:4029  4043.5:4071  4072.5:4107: 0.2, 114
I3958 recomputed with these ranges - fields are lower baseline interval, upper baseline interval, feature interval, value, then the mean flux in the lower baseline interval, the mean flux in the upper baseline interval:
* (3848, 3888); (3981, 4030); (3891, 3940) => 0.175 mag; 74.6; 115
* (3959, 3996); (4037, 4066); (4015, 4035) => -0.136 mag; 84.2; 114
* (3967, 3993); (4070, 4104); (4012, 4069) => -0.165 mag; 84.2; 112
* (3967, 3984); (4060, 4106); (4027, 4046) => -0.201 mag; 70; 112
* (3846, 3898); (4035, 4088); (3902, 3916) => -0.090 mag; 74.8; 114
